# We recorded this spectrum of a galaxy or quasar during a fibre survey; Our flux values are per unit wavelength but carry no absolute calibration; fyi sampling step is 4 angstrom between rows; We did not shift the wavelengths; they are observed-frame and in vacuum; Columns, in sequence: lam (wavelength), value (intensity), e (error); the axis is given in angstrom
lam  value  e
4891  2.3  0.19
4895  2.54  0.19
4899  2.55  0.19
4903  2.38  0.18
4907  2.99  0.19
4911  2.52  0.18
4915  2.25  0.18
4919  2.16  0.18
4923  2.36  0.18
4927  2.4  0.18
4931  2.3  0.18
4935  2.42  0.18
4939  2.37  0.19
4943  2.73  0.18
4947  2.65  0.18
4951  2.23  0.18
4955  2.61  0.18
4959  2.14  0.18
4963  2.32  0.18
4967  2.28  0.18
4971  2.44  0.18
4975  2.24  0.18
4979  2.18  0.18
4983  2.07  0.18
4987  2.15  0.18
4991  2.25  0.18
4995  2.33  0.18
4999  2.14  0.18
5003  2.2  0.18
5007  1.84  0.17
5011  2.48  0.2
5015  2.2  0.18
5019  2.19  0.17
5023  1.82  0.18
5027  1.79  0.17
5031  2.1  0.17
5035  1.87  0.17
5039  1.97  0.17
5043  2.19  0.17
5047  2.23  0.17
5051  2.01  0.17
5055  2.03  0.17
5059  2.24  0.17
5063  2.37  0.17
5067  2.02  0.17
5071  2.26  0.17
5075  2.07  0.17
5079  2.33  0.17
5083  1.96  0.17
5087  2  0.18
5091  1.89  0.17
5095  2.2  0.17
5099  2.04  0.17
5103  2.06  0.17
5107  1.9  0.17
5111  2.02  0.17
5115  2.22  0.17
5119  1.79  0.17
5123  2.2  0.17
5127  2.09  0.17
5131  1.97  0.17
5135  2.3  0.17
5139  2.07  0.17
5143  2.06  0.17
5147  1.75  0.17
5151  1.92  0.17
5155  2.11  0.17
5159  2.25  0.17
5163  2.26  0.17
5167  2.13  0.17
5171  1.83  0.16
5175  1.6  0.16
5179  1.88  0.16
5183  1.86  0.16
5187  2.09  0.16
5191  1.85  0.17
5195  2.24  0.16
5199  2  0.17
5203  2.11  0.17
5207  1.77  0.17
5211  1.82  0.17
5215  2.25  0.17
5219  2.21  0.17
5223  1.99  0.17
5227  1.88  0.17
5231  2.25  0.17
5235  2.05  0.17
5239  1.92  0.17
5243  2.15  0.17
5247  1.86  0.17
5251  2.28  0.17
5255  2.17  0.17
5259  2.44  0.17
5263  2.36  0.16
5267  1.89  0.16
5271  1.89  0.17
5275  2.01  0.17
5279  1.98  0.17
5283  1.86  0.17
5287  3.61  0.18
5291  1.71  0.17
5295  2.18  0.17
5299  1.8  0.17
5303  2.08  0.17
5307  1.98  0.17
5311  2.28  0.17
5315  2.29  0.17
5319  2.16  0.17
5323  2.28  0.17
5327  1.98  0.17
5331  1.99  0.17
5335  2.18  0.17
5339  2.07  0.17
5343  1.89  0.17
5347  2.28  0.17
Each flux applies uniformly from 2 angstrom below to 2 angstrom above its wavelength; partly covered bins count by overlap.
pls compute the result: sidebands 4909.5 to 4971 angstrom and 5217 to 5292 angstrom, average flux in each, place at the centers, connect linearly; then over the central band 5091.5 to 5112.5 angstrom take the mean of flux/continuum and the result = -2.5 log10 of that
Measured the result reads 0.11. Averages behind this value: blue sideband 2.38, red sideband 2.14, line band 2.03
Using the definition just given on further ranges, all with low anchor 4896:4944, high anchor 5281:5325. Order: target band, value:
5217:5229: 0.12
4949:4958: 0.02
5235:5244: 0.11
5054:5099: 0.11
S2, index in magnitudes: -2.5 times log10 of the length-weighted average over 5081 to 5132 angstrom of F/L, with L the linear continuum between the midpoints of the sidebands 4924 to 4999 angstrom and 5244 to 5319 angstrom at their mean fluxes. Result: 0.11 mag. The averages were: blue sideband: 2.33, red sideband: 2.15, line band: 2.03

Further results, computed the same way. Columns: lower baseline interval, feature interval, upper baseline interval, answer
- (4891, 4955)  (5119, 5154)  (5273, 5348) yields 0.125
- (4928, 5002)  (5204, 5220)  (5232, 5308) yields 0.080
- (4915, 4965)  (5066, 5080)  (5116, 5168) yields 0.004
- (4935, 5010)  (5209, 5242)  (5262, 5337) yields 0.060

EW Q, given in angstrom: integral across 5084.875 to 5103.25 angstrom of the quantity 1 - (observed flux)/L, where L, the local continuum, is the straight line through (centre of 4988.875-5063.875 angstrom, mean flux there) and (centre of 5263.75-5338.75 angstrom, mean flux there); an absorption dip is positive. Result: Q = 0.7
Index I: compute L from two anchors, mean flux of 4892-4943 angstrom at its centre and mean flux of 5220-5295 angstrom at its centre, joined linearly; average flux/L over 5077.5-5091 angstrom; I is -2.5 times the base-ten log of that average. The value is 0.12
